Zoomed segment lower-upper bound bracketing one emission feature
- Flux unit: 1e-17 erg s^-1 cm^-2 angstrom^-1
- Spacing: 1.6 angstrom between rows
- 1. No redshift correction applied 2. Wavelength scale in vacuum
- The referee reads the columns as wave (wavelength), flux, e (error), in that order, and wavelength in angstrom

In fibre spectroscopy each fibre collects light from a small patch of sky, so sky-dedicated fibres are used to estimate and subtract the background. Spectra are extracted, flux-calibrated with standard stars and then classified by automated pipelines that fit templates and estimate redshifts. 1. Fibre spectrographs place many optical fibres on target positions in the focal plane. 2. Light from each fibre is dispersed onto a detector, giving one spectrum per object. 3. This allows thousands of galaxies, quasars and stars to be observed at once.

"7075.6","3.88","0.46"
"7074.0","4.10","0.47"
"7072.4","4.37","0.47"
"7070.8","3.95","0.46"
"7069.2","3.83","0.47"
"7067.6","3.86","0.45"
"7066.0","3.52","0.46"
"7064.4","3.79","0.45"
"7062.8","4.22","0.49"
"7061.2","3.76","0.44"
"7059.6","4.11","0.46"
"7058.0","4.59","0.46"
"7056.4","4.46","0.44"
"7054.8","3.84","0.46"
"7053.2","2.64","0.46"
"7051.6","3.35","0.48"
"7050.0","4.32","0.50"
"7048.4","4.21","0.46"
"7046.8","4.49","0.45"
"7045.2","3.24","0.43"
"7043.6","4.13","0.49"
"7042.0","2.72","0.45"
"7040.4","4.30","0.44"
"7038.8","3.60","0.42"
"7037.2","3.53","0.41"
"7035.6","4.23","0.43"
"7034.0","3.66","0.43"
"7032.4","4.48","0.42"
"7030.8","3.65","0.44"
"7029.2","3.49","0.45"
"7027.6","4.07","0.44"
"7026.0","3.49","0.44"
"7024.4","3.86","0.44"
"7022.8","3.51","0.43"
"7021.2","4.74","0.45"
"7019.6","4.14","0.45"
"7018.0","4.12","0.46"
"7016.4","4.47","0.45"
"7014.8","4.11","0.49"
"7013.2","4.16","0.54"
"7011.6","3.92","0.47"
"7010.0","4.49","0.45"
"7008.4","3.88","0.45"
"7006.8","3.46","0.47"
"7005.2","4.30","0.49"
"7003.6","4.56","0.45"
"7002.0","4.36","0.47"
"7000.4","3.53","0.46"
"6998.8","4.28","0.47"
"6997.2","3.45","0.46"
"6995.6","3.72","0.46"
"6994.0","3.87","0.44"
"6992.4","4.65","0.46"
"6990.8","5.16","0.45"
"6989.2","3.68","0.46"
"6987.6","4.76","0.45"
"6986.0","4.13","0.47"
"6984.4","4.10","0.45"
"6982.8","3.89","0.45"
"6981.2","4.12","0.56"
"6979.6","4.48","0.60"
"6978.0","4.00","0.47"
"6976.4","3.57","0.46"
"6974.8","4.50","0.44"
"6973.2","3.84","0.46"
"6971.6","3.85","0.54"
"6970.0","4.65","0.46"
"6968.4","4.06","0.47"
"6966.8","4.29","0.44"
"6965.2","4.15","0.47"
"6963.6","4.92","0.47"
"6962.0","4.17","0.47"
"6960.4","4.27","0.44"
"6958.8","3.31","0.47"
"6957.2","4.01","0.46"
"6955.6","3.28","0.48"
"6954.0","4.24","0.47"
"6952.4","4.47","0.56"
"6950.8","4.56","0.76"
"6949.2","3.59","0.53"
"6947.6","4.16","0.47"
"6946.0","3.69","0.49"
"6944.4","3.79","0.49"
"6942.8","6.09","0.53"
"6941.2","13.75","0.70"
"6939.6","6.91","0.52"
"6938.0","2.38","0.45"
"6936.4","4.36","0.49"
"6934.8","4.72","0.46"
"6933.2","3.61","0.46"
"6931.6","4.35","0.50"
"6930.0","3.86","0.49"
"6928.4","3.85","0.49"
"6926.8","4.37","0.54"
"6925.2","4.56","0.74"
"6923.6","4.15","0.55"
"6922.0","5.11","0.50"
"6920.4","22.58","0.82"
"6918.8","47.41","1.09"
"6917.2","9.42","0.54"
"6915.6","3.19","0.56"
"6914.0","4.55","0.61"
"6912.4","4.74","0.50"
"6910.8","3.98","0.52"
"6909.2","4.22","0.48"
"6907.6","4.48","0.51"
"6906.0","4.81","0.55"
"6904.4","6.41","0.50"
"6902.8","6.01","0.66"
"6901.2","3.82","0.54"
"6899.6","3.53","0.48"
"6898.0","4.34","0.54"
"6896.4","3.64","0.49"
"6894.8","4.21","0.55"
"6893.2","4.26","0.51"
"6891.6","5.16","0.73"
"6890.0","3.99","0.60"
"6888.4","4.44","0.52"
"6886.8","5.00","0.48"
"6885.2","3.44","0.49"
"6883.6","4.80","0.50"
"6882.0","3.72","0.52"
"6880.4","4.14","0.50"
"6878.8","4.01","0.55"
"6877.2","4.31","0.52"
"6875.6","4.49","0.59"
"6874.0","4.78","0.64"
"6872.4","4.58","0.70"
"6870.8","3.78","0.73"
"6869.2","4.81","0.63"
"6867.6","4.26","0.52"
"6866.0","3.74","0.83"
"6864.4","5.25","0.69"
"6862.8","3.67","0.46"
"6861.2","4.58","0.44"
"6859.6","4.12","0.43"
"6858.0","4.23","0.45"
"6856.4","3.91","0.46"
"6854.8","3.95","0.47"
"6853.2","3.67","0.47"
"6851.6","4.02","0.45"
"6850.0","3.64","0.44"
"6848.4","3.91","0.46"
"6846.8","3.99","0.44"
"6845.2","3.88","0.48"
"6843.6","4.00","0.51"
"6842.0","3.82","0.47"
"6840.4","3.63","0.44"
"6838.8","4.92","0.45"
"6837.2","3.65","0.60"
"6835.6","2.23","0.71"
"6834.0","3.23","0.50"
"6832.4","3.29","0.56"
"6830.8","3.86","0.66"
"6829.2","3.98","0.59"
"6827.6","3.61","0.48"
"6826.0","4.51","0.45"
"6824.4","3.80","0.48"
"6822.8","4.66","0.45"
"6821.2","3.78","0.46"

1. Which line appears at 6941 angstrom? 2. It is [N II]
